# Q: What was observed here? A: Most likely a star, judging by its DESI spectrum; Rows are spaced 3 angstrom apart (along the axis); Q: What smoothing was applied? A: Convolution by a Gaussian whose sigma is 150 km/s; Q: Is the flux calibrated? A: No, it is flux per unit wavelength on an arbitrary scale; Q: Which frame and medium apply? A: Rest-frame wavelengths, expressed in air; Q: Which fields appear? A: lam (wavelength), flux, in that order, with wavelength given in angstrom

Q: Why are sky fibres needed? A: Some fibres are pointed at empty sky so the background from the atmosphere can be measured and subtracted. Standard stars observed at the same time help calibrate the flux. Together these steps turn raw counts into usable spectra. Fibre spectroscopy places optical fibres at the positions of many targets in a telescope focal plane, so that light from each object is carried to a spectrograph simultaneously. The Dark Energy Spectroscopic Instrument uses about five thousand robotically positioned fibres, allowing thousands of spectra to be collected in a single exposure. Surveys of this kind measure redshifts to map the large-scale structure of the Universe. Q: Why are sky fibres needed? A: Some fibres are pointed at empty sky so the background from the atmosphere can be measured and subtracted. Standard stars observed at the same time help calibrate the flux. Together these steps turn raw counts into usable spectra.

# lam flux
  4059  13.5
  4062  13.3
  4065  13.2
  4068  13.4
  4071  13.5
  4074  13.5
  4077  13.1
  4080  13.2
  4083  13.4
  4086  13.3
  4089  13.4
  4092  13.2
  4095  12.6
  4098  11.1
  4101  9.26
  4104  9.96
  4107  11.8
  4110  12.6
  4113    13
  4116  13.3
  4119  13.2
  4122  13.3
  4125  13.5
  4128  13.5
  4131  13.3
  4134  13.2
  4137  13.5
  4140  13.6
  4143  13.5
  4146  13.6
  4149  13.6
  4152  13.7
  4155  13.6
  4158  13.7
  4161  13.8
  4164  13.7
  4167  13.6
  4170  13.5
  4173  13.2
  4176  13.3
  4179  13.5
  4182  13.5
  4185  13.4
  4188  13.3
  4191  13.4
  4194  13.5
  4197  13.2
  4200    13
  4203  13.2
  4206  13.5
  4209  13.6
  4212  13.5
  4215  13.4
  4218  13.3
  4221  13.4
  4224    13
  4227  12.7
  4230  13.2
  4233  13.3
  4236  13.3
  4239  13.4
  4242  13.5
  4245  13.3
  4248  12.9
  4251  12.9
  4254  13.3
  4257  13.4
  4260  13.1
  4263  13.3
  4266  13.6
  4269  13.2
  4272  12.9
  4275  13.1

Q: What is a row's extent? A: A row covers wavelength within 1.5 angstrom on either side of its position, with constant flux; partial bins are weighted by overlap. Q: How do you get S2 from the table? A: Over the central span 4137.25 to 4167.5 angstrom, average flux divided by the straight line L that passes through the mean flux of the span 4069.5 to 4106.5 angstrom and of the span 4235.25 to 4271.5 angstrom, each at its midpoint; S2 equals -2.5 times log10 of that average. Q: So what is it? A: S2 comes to -0.07 mag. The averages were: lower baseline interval 12.4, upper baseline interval 13.3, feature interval 13.6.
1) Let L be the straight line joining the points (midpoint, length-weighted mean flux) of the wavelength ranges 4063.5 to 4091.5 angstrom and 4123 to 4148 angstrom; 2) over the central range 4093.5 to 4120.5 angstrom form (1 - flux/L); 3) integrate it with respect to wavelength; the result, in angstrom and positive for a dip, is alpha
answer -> 3.1 angstrom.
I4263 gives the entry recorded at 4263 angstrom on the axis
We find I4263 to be 13.3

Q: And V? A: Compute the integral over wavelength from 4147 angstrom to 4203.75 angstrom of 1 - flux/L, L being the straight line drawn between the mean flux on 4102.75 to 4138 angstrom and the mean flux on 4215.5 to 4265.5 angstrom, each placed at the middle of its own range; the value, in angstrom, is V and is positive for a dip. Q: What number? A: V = -1.9 angstrom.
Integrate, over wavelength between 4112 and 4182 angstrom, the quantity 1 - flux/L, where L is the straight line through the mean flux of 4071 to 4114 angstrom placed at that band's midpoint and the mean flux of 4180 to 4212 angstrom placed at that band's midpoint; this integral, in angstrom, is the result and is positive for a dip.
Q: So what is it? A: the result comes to -3.0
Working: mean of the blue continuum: 12.4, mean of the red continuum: 13.4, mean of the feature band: 13.5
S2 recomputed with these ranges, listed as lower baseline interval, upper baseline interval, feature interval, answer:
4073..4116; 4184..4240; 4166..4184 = -0.034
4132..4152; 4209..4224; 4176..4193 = 0.002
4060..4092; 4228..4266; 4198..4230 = 0.001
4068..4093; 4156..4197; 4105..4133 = 0.032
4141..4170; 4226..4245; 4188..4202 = 0.014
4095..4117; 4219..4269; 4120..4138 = -0.129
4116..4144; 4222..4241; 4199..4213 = -0.012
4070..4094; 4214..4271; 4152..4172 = -0.030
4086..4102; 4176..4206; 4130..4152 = -0.064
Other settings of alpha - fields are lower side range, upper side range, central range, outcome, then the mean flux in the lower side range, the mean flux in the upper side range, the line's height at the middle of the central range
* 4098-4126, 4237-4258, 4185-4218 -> -1.27 angstrom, 12.1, 13.2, 12.9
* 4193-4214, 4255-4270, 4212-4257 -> 0.39 angstrom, 13.4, 13.3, 13.3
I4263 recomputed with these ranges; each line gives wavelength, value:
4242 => 13.5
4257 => 13.4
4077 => 13.1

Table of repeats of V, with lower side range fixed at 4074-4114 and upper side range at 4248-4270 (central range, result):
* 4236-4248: -0.17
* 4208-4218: -0.37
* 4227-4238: -0.09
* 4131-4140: -0.59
